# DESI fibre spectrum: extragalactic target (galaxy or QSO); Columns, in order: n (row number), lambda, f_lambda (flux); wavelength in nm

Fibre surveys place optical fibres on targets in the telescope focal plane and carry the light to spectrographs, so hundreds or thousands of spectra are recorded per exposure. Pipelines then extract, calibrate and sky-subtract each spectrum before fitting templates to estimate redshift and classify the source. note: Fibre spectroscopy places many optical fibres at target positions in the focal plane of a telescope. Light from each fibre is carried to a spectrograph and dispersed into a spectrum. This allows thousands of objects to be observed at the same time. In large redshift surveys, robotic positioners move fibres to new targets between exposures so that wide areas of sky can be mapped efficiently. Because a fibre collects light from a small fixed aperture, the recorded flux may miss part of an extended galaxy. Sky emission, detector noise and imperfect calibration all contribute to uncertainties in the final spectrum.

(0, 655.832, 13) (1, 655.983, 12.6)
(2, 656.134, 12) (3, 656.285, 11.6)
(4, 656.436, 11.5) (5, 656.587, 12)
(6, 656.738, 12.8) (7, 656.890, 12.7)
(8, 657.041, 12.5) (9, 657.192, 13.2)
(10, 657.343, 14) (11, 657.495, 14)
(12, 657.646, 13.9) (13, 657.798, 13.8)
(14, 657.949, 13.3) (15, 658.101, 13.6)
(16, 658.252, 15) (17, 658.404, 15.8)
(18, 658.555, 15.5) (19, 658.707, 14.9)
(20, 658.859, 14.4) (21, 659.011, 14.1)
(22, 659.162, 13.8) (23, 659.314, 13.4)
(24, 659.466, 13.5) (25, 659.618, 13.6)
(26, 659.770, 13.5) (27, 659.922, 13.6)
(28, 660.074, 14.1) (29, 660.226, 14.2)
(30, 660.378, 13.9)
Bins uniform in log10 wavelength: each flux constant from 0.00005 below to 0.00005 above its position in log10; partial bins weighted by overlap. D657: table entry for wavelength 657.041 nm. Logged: 12.5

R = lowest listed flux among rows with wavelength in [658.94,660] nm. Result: 13.4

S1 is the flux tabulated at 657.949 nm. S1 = 13.3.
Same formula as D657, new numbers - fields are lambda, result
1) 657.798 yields 13.8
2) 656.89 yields 12.7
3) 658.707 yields 14.9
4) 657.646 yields 13.9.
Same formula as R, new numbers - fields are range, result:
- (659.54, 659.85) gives 13.5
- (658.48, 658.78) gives 14.9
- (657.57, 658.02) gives 13.3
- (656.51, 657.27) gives 12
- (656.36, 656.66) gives 11.5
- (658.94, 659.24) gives 13.8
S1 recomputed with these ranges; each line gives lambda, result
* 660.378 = 13.9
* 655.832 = 13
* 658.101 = 13.6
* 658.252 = 15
